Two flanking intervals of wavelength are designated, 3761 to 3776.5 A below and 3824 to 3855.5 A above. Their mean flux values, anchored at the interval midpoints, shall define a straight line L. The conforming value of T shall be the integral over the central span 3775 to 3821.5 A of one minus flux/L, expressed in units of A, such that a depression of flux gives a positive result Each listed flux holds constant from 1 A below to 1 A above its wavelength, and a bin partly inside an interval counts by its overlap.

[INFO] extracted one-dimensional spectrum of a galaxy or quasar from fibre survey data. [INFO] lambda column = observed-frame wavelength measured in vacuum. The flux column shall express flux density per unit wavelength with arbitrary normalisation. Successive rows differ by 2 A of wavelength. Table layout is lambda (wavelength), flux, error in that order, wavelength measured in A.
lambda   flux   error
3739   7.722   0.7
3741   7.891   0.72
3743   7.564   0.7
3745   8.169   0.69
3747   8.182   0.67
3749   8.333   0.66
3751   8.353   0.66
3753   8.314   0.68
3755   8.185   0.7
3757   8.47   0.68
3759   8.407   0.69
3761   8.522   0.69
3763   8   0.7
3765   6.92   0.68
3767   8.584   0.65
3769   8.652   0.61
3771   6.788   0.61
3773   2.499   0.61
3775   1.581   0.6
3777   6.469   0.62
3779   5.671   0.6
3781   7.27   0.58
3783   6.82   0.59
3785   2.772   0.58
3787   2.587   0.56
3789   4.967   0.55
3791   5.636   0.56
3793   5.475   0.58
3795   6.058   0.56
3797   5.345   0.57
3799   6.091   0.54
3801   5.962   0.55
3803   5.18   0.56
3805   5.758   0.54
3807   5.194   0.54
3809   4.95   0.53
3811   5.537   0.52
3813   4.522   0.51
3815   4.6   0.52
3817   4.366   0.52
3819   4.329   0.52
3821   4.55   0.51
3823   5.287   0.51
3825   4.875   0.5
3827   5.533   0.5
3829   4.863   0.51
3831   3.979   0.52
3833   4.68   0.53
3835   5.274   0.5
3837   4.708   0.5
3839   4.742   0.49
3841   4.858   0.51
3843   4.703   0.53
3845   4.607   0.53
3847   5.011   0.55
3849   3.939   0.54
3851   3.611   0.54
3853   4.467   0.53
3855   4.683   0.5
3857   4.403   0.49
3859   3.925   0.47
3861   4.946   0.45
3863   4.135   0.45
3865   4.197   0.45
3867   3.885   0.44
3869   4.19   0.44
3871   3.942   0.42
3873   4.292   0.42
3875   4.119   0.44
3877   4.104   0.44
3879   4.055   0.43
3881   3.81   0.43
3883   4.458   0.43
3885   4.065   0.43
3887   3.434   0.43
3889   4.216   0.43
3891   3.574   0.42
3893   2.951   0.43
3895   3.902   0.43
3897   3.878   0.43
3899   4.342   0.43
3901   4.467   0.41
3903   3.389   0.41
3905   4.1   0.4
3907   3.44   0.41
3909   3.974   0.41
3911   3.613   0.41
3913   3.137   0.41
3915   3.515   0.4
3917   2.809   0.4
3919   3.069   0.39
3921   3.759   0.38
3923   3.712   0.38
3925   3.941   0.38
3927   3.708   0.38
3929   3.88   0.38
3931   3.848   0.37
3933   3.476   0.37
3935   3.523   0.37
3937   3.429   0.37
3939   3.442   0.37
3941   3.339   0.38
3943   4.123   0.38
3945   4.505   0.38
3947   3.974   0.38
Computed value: 3.9 A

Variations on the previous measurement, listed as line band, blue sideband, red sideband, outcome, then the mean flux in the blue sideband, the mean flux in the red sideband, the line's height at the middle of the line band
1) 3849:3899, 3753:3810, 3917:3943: 5.1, 6.07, 3.58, 4.52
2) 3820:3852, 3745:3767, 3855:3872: 3.3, 8.19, 4.23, 5.24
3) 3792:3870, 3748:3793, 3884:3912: 6.3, 6.51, 3.81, 5.23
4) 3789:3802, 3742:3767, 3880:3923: 2.3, 8.14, 3.71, 6.9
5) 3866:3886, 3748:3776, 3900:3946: 2.6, 7.26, 3.66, 4.71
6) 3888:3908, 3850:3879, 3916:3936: 0.2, 4.2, 3.57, 3.86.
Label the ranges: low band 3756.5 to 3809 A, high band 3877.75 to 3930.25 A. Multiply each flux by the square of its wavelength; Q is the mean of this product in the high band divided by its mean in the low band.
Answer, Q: 0.7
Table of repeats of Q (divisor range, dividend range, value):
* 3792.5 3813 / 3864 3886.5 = 0.77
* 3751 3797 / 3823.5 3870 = 0.75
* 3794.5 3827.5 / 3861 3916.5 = 0.79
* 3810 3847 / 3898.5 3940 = 0.80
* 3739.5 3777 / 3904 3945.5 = 0.54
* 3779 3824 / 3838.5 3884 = 0.86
